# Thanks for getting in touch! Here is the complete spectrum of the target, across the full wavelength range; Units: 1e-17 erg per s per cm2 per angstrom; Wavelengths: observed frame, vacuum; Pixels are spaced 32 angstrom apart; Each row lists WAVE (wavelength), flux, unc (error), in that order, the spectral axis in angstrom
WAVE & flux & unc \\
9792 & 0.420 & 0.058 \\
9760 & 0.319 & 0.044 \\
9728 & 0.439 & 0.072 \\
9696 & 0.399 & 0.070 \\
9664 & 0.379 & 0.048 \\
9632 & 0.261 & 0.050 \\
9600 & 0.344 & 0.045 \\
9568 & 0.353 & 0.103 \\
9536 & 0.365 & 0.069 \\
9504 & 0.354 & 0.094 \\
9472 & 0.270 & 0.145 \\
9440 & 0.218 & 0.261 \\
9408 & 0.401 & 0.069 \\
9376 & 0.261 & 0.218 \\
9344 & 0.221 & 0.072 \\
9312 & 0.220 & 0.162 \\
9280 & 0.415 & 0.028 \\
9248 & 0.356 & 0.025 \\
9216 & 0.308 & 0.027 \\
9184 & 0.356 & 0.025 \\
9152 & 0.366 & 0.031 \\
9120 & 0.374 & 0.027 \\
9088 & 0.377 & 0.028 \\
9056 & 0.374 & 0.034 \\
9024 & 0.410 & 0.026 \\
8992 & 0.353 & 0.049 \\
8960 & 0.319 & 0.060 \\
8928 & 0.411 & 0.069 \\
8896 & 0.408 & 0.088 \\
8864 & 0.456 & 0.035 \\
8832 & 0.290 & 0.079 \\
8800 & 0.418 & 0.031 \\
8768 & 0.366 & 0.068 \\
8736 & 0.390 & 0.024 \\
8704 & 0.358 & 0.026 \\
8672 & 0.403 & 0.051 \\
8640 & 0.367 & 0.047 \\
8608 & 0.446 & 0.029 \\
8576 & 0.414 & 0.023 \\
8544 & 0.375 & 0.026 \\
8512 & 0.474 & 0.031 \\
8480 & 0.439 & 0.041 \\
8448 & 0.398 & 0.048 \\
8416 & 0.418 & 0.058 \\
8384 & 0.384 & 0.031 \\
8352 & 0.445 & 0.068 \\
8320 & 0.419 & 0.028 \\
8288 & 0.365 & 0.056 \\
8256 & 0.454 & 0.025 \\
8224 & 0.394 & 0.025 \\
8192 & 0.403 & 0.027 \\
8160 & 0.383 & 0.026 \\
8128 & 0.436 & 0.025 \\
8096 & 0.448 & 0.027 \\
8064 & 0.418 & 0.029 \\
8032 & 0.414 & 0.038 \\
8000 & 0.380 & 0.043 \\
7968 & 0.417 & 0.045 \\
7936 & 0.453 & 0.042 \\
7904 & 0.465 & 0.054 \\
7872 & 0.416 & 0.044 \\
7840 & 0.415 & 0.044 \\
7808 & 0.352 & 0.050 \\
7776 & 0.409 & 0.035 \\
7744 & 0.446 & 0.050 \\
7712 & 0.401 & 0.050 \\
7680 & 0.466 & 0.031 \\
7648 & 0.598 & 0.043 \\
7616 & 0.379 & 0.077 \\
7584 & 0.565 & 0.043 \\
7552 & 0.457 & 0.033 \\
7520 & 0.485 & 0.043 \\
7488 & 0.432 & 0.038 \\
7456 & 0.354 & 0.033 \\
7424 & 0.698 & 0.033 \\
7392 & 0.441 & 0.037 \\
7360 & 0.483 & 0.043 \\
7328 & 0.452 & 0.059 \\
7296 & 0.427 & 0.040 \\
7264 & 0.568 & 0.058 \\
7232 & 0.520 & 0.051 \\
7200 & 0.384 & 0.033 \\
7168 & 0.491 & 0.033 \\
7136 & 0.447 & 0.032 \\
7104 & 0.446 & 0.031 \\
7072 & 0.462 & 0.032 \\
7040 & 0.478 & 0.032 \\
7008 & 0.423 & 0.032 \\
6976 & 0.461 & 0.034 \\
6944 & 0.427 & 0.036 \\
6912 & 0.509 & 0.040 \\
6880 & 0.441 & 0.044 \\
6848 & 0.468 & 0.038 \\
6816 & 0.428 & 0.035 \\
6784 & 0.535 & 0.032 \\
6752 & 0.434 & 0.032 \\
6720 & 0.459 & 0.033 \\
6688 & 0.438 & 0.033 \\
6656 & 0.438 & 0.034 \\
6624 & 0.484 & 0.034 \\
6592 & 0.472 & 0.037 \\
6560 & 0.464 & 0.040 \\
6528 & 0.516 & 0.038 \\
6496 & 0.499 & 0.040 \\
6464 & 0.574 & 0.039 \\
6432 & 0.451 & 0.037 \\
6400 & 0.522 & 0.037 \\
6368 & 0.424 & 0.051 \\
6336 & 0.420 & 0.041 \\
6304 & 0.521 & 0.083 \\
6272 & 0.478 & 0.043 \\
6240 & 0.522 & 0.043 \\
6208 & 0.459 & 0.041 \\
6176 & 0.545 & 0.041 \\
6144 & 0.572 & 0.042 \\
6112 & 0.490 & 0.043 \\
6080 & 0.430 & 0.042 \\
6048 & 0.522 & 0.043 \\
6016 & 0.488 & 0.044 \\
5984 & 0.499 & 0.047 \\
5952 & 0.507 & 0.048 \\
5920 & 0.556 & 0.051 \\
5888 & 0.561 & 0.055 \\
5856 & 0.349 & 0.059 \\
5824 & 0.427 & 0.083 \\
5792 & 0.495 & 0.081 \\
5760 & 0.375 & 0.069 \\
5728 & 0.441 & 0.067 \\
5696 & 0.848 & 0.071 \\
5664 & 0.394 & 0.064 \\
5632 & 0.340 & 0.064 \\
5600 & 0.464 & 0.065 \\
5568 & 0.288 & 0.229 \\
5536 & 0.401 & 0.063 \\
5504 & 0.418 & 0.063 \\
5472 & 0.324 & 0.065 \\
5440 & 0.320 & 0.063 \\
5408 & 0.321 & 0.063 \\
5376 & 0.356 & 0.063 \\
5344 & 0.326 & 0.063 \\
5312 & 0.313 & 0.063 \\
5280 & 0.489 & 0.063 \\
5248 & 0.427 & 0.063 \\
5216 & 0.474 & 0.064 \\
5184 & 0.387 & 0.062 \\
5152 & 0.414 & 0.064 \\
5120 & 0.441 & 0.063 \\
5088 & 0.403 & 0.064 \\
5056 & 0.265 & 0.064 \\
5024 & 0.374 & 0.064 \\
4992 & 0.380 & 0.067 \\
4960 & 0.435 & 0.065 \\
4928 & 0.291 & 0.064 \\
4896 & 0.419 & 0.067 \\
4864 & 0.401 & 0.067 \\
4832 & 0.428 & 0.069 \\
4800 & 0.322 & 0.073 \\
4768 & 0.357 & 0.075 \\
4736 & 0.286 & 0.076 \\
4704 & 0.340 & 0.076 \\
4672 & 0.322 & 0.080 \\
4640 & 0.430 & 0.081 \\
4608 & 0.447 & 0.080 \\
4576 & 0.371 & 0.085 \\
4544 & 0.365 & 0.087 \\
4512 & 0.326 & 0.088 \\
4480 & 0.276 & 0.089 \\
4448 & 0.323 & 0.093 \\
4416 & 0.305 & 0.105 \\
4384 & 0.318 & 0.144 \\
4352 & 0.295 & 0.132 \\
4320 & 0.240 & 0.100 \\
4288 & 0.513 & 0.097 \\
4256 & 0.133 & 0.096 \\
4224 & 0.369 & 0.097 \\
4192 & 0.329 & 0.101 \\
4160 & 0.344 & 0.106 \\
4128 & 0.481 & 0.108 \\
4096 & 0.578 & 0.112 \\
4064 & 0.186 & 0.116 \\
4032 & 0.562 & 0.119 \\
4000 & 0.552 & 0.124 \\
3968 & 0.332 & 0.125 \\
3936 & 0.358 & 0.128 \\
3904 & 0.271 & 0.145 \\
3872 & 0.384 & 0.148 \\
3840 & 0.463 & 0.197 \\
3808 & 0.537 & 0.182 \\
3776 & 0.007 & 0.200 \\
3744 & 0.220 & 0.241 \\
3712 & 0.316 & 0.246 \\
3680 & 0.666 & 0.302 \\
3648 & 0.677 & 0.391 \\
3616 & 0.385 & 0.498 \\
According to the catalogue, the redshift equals 0.53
